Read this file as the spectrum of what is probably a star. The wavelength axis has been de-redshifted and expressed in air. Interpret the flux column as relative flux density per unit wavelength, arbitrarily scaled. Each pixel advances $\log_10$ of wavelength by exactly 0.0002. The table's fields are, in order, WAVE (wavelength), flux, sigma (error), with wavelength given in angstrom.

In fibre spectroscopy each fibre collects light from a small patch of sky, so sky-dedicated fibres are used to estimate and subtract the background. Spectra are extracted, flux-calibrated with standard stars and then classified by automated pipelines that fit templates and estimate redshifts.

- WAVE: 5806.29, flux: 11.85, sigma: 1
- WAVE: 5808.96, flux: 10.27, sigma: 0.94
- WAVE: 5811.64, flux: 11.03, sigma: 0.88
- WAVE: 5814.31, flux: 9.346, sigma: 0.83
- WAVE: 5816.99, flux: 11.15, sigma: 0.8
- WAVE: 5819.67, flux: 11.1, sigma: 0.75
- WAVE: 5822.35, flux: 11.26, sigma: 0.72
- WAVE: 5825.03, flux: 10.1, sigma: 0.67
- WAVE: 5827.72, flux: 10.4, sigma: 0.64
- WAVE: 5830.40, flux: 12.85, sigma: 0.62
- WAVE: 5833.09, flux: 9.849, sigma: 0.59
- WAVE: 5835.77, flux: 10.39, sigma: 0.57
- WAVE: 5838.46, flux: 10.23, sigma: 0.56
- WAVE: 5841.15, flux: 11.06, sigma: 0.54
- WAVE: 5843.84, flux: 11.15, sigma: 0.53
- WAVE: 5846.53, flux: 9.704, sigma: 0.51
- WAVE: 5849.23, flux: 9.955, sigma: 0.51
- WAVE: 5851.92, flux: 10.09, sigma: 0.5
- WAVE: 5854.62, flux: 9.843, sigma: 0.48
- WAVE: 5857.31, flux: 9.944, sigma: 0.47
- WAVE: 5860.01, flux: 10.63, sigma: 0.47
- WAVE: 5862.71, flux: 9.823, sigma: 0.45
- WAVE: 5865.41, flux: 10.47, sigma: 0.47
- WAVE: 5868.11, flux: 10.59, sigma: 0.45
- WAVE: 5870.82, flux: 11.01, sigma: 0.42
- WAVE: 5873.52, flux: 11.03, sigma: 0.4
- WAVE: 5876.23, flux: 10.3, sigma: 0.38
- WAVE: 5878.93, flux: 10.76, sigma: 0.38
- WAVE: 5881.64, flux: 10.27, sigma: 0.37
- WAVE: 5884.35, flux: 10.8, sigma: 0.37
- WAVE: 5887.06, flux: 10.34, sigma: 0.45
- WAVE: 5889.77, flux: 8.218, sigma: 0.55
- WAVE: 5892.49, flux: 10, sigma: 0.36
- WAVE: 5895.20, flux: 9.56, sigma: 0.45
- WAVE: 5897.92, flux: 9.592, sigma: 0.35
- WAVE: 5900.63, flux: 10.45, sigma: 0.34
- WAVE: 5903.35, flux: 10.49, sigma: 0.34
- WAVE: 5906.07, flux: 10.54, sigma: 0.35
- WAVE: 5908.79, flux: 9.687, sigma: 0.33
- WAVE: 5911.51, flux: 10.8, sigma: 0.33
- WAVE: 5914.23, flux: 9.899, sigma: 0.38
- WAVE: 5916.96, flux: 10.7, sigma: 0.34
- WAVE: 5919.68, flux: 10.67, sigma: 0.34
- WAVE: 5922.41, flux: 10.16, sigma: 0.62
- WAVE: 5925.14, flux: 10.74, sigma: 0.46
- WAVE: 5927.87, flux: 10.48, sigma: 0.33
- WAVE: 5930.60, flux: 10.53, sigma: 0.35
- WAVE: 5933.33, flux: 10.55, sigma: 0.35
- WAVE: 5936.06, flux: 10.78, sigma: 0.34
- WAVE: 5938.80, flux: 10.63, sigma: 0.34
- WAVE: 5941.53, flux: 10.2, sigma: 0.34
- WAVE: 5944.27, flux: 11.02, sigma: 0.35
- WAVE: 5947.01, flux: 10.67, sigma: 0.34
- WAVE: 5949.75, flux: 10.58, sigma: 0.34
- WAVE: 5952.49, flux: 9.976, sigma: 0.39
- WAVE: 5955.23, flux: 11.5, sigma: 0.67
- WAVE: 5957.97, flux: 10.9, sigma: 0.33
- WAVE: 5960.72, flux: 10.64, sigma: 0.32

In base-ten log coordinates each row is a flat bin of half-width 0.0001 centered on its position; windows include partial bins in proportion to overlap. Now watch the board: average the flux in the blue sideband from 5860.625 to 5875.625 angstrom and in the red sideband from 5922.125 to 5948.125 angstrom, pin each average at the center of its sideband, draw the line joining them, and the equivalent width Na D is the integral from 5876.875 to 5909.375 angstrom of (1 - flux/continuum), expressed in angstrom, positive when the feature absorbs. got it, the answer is 1.5 angstrom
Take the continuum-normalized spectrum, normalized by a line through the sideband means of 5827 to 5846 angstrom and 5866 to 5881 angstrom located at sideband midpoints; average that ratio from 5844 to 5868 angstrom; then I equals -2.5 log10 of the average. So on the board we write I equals 0.06 mag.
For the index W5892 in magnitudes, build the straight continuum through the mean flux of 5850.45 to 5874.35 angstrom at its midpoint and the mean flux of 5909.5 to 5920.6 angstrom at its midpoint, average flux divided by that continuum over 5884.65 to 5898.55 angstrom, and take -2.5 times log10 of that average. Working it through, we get 0.09 mag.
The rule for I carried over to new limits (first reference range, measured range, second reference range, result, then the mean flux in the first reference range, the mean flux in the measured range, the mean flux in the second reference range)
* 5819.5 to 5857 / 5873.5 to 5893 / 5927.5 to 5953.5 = 0.04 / 10.5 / 10.2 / 10.6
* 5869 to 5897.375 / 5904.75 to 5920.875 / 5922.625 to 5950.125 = 0.00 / 10.2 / 10.4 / 10.6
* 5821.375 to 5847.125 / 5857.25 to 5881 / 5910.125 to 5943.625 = 0.01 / 10.7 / 10.5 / 10.5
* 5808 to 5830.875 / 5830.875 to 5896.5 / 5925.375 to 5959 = 0.05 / 10.8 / 10.3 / 10.7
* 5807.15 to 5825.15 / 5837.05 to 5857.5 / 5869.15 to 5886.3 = 0.04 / 10.7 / 10.3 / 10.7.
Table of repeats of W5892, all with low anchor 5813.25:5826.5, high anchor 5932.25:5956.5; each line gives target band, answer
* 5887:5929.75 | 0.05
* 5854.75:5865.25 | 0.05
